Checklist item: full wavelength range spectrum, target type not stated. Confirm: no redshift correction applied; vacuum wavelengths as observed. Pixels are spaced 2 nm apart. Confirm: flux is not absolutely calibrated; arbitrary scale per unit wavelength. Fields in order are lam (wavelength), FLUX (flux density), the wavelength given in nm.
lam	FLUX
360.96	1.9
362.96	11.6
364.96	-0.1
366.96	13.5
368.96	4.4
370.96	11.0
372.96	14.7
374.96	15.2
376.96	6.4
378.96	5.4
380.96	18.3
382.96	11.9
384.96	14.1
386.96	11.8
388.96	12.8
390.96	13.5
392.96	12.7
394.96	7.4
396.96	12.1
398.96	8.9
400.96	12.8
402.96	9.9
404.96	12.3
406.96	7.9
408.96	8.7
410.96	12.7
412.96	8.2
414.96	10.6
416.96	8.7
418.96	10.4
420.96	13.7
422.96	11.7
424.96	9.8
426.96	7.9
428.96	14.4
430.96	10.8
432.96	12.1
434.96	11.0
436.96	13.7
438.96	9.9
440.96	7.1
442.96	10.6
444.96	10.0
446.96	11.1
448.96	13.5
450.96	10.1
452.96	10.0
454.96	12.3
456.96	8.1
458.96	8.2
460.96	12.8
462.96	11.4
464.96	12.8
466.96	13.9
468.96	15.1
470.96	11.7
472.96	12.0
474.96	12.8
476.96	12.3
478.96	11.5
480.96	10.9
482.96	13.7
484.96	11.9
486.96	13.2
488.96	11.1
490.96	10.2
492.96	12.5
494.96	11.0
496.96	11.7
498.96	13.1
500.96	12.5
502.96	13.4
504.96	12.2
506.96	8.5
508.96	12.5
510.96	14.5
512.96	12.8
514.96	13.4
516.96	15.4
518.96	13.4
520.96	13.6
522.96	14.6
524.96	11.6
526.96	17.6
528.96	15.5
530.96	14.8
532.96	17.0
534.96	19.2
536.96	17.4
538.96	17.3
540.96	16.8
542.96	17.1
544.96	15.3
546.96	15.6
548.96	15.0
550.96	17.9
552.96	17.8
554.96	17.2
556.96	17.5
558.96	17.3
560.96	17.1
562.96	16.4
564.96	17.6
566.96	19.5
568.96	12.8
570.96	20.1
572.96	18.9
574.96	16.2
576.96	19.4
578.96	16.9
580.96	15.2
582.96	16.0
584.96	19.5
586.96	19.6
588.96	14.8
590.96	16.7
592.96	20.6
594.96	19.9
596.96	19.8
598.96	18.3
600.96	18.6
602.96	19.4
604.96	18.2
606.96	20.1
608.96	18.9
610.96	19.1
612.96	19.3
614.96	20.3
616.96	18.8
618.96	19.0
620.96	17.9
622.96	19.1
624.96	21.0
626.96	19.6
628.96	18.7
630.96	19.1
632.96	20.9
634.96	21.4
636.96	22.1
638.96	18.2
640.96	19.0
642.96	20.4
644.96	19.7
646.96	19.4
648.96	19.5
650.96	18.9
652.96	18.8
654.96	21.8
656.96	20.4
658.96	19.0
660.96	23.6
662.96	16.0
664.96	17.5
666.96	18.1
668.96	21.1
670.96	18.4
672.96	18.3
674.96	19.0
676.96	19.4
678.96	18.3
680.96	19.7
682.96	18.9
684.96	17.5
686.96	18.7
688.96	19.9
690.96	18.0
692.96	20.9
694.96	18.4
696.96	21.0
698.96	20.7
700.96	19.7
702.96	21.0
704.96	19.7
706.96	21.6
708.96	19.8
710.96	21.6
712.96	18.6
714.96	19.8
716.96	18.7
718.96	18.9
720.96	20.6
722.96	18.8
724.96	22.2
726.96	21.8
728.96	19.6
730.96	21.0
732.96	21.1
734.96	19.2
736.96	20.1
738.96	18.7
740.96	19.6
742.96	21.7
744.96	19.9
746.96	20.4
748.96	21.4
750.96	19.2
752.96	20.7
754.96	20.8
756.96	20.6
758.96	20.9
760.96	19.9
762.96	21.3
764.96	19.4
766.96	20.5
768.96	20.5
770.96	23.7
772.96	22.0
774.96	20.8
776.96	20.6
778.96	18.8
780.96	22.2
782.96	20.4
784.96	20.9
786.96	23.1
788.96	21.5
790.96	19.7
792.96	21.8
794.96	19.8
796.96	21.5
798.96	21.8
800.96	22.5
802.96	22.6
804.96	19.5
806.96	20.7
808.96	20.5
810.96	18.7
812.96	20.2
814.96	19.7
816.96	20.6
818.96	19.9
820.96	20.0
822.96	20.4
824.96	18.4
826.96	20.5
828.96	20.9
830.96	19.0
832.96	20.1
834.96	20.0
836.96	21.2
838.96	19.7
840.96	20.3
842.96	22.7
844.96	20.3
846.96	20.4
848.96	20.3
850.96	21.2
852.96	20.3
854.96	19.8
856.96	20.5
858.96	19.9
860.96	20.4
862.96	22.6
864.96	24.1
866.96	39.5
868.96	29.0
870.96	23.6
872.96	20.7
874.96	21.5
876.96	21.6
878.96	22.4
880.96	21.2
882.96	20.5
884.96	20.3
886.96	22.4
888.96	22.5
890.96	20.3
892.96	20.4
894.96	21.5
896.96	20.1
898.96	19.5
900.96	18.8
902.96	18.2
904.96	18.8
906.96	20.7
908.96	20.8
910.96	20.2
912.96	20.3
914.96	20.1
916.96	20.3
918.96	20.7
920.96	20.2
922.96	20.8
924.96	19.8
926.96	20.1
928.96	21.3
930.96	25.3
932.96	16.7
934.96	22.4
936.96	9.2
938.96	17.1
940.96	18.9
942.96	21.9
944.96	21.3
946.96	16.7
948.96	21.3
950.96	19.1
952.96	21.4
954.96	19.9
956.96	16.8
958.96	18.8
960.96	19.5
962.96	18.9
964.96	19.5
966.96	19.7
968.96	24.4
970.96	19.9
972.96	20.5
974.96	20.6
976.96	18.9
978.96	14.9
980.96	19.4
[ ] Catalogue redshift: 0.32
